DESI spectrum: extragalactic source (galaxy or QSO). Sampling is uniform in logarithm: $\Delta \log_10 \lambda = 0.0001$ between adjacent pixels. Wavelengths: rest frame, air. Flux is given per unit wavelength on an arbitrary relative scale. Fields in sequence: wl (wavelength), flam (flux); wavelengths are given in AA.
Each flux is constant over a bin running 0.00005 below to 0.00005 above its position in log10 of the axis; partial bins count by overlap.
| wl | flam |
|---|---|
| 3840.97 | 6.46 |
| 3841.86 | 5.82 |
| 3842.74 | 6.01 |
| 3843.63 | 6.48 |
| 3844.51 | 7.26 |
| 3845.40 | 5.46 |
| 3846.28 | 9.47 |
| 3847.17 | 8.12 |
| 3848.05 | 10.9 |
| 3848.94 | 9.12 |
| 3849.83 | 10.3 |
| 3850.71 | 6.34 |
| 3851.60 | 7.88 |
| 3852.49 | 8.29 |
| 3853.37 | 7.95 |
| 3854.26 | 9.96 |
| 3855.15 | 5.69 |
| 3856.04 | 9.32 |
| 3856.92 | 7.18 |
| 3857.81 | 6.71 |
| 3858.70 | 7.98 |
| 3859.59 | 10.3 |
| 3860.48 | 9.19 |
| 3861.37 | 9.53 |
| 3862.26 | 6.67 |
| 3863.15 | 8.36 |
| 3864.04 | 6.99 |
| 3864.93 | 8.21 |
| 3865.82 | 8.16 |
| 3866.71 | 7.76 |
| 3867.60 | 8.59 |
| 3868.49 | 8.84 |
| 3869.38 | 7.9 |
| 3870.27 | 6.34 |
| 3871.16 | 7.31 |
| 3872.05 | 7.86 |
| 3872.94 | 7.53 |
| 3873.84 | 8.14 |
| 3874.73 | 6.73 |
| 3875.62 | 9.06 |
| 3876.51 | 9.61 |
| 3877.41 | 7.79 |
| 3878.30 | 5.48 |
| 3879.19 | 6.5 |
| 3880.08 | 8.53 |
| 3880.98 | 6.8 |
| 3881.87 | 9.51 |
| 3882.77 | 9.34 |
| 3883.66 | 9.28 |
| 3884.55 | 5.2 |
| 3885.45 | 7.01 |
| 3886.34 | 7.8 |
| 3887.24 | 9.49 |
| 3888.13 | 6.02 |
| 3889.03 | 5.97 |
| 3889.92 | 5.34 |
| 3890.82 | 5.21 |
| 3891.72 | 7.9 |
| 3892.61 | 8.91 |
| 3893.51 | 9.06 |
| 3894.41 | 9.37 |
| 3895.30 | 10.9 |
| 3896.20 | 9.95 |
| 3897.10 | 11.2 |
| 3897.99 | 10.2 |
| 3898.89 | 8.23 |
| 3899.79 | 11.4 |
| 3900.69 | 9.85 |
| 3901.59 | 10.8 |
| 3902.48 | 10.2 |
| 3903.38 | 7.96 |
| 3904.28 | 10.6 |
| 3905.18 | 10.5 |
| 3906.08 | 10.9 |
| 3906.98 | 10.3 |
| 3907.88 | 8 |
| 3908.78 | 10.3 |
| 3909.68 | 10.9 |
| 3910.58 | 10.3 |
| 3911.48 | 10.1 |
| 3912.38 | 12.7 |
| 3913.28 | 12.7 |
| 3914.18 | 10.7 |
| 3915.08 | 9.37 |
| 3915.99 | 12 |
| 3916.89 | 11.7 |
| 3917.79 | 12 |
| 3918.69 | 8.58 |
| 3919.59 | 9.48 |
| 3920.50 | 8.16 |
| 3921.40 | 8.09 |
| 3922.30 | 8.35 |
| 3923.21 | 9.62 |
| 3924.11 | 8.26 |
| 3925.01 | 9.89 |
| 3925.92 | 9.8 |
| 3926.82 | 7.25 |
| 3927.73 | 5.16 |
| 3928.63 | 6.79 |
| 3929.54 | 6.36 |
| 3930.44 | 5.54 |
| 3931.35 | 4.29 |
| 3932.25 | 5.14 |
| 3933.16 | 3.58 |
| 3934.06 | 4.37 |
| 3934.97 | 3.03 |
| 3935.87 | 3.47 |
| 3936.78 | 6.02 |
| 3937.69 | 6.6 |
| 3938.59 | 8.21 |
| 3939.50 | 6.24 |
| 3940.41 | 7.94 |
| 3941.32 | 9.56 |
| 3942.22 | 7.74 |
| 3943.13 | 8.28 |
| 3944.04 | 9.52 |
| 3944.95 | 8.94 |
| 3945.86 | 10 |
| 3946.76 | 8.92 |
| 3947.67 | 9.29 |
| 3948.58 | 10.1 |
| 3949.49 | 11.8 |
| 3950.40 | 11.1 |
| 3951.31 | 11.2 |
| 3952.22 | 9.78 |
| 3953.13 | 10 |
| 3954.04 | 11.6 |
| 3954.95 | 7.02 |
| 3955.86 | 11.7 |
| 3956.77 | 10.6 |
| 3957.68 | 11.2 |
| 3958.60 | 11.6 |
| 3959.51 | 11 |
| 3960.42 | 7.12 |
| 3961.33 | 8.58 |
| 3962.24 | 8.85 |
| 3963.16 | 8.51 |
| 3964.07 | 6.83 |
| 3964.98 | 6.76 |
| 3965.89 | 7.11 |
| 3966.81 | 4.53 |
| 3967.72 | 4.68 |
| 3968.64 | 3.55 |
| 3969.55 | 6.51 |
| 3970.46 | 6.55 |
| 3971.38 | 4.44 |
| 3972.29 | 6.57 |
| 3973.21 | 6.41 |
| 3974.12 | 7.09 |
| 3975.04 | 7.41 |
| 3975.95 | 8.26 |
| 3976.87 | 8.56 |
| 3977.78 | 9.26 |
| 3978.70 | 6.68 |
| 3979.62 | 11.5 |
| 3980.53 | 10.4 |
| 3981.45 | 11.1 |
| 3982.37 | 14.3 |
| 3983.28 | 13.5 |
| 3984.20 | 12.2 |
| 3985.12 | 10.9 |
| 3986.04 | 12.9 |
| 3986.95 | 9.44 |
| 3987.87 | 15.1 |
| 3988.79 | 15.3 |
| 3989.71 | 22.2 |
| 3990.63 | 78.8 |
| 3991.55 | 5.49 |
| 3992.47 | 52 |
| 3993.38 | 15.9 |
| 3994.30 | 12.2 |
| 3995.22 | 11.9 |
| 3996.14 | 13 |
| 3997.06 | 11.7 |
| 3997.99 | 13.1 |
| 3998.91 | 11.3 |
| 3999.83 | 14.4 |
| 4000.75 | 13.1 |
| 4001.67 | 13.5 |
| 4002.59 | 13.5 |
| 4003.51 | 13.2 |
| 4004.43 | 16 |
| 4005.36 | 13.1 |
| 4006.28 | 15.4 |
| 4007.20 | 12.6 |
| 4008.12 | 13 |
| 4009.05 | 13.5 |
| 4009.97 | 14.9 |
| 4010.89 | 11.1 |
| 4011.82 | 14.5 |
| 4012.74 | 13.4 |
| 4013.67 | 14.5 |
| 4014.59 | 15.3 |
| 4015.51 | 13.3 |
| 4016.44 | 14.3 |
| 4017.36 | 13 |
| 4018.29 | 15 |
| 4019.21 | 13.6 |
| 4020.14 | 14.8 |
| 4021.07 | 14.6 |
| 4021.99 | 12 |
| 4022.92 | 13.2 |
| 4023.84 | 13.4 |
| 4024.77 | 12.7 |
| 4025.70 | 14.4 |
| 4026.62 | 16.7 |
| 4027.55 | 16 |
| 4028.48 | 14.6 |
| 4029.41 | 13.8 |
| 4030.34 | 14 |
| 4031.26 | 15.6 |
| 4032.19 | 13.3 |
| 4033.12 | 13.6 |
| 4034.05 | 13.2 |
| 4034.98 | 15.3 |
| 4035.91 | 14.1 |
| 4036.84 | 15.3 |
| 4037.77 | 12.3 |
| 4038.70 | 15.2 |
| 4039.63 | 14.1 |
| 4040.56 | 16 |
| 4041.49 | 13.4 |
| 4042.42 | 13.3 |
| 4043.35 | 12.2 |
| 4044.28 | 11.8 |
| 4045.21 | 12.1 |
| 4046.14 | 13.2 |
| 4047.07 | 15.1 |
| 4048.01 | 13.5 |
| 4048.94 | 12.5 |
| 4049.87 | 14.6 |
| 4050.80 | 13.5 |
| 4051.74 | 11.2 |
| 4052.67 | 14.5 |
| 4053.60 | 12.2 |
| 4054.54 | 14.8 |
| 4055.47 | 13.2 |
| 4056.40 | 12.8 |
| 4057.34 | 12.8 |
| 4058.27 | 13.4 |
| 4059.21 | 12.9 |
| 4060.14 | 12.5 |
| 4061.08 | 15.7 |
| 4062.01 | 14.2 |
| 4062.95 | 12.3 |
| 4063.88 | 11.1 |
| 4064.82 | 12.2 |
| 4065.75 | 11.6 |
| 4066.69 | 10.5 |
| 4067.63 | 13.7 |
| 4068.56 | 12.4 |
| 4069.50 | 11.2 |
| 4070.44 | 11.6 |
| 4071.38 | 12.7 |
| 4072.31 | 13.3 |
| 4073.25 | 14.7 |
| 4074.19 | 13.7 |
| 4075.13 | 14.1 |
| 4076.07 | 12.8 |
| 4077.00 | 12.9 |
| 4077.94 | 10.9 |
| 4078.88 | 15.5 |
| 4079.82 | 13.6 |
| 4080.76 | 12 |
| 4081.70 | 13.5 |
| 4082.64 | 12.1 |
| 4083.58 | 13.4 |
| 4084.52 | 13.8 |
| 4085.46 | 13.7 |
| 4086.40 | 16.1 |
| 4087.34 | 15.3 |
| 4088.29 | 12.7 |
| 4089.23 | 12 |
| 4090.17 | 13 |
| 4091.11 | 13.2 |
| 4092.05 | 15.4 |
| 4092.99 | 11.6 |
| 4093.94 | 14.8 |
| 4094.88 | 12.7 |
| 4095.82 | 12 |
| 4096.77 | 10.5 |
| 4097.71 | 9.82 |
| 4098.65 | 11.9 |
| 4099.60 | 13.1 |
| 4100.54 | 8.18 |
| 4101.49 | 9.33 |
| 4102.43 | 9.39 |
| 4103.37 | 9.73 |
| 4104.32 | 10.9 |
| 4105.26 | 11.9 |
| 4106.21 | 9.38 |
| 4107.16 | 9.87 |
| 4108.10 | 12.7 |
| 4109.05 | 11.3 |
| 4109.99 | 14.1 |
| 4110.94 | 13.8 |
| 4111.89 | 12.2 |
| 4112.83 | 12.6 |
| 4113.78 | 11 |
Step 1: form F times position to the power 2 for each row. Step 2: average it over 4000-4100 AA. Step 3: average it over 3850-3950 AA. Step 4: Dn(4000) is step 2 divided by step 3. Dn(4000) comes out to 1.73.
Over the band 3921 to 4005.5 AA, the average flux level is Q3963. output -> 10.6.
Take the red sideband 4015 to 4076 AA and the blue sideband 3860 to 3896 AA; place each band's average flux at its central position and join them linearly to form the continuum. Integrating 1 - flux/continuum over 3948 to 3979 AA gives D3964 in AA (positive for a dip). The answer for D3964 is 6.8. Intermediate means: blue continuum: 7.87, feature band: 8.33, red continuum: 13.5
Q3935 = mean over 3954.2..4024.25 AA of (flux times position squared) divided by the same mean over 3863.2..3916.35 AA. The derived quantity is 1.52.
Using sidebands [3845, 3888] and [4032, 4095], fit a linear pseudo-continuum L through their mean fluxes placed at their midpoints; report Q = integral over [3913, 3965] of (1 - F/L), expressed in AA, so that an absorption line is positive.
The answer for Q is 7.3 AA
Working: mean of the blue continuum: 8.04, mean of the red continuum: 13.3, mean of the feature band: 8.56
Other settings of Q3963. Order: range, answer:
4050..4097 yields 13.1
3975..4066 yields 14.3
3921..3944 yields 6.83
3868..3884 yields 7.91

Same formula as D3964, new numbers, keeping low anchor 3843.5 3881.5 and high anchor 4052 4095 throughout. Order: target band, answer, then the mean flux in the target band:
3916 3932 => 2.0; 8.26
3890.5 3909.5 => -1.6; 9.66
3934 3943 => 3.1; 6.47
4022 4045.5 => -3.5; 14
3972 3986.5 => 1.3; 9.86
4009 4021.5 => -2.4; 14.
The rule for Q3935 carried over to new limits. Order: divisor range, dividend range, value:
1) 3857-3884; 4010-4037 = 1.90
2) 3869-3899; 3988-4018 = 2.23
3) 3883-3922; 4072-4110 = 1.45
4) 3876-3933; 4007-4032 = 1.69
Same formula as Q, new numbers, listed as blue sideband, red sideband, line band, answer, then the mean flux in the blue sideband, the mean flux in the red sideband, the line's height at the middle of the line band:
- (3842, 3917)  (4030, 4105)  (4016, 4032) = -3.0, 8.62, 13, 12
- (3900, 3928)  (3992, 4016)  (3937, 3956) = 4.1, 9.86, 15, 11.7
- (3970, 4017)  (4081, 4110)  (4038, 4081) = -1.0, 14.1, 12.1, 12.8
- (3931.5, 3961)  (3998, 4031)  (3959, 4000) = -3.2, 8.48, 13.9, 11.1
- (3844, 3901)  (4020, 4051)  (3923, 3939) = 6.2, 8.17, 13.9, 10.2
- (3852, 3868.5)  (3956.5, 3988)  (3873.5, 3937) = -0.2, 8.17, 8.78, 8.42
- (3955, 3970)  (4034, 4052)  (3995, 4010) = -3.5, 8.04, 13.6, 10.8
